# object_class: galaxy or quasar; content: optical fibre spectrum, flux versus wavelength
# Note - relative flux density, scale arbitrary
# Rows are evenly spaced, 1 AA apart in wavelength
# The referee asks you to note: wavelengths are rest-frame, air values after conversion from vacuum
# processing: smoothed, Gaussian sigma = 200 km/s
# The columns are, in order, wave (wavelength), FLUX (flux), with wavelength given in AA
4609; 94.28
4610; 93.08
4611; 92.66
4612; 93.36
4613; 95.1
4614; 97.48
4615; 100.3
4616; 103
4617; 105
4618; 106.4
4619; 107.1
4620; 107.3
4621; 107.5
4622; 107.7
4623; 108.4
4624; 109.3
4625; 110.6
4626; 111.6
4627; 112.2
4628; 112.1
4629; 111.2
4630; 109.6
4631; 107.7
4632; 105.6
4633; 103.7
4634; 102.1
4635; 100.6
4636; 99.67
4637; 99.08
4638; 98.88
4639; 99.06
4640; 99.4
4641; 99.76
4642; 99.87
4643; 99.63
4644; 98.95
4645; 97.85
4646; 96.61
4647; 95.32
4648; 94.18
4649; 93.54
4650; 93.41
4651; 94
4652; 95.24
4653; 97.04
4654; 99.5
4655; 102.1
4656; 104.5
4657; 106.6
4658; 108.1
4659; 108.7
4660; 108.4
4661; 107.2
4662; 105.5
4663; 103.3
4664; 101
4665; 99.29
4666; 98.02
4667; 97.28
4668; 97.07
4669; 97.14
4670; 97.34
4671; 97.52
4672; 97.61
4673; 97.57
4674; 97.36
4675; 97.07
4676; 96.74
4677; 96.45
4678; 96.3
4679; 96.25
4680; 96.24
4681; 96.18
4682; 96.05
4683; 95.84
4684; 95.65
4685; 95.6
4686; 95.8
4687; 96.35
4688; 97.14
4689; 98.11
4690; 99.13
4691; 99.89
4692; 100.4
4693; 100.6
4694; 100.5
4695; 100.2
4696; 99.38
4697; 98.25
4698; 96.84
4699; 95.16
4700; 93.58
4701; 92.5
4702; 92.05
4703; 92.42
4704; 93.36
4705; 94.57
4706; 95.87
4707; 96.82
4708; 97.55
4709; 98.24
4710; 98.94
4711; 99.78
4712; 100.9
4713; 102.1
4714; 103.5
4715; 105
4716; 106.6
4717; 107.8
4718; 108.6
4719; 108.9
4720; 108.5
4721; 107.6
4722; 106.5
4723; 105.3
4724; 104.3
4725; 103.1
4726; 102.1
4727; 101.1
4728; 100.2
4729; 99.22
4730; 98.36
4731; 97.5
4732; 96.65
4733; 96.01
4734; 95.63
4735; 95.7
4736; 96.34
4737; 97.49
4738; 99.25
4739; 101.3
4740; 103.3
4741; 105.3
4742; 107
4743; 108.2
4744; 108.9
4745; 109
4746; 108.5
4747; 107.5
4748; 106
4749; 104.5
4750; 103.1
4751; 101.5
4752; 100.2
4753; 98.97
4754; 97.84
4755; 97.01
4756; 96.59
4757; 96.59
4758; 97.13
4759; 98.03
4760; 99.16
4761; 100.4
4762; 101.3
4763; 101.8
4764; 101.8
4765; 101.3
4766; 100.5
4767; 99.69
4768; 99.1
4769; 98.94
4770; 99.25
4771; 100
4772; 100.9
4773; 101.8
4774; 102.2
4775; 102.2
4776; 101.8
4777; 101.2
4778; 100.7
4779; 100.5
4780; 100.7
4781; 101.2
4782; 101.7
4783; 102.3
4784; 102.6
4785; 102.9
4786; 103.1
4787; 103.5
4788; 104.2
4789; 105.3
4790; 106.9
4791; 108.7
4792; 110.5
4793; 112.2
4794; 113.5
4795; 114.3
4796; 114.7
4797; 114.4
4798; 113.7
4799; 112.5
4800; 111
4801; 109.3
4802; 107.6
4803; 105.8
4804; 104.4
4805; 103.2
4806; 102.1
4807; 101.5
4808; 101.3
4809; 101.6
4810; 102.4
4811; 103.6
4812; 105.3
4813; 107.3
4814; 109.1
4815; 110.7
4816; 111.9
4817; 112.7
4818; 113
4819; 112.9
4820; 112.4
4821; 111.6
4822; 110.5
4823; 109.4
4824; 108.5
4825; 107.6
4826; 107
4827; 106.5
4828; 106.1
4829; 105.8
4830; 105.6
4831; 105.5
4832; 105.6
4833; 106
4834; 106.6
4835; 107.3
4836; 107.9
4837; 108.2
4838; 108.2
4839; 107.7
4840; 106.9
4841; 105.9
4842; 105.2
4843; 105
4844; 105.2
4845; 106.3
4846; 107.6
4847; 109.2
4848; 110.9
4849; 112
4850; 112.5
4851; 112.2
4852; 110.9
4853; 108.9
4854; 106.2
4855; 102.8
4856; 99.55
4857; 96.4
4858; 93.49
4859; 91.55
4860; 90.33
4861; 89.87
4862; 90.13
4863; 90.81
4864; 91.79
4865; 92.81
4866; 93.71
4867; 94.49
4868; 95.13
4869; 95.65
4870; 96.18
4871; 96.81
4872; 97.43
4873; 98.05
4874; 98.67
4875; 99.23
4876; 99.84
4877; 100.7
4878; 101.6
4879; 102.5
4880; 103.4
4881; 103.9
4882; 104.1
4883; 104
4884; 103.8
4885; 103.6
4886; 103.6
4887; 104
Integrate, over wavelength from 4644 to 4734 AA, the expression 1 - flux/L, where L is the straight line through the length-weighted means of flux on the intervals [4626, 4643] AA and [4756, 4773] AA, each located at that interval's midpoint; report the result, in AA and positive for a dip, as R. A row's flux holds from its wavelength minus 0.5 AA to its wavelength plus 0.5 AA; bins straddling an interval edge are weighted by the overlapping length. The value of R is 2.49 AA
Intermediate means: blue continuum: 104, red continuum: 99.7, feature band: 99.3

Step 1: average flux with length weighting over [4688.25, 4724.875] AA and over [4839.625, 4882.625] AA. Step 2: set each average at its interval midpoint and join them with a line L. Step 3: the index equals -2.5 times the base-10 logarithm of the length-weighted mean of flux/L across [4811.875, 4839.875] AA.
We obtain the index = -0.08 mag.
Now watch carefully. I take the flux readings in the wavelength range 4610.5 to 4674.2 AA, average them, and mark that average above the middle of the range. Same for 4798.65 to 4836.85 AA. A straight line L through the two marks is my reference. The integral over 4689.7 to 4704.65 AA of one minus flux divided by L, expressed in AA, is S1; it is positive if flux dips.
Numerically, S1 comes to 1.0 AA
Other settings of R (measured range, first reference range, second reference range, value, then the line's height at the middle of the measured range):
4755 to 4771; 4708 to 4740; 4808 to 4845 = 0.7 AA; 104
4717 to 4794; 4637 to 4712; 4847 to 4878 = -2.9 AA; 98.6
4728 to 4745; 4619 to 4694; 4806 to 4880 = 0.2 AA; 102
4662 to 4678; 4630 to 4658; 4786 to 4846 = 0.4 AA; 101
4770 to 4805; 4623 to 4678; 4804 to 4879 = -0.9 AA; 103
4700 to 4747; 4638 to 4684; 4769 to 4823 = 0.5 AA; 102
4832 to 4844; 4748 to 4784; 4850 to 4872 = -1.0 AA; 98.2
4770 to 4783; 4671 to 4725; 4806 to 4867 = 0.1 AA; 102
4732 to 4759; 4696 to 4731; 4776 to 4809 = 0.4 AA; 103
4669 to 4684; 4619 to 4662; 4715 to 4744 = 0.9 AA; 103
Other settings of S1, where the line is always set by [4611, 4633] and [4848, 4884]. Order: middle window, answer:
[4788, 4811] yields -1.5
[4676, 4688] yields 0.9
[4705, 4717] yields 0.3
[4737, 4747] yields -0.3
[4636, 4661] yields 1.3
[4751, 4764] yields 0.4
